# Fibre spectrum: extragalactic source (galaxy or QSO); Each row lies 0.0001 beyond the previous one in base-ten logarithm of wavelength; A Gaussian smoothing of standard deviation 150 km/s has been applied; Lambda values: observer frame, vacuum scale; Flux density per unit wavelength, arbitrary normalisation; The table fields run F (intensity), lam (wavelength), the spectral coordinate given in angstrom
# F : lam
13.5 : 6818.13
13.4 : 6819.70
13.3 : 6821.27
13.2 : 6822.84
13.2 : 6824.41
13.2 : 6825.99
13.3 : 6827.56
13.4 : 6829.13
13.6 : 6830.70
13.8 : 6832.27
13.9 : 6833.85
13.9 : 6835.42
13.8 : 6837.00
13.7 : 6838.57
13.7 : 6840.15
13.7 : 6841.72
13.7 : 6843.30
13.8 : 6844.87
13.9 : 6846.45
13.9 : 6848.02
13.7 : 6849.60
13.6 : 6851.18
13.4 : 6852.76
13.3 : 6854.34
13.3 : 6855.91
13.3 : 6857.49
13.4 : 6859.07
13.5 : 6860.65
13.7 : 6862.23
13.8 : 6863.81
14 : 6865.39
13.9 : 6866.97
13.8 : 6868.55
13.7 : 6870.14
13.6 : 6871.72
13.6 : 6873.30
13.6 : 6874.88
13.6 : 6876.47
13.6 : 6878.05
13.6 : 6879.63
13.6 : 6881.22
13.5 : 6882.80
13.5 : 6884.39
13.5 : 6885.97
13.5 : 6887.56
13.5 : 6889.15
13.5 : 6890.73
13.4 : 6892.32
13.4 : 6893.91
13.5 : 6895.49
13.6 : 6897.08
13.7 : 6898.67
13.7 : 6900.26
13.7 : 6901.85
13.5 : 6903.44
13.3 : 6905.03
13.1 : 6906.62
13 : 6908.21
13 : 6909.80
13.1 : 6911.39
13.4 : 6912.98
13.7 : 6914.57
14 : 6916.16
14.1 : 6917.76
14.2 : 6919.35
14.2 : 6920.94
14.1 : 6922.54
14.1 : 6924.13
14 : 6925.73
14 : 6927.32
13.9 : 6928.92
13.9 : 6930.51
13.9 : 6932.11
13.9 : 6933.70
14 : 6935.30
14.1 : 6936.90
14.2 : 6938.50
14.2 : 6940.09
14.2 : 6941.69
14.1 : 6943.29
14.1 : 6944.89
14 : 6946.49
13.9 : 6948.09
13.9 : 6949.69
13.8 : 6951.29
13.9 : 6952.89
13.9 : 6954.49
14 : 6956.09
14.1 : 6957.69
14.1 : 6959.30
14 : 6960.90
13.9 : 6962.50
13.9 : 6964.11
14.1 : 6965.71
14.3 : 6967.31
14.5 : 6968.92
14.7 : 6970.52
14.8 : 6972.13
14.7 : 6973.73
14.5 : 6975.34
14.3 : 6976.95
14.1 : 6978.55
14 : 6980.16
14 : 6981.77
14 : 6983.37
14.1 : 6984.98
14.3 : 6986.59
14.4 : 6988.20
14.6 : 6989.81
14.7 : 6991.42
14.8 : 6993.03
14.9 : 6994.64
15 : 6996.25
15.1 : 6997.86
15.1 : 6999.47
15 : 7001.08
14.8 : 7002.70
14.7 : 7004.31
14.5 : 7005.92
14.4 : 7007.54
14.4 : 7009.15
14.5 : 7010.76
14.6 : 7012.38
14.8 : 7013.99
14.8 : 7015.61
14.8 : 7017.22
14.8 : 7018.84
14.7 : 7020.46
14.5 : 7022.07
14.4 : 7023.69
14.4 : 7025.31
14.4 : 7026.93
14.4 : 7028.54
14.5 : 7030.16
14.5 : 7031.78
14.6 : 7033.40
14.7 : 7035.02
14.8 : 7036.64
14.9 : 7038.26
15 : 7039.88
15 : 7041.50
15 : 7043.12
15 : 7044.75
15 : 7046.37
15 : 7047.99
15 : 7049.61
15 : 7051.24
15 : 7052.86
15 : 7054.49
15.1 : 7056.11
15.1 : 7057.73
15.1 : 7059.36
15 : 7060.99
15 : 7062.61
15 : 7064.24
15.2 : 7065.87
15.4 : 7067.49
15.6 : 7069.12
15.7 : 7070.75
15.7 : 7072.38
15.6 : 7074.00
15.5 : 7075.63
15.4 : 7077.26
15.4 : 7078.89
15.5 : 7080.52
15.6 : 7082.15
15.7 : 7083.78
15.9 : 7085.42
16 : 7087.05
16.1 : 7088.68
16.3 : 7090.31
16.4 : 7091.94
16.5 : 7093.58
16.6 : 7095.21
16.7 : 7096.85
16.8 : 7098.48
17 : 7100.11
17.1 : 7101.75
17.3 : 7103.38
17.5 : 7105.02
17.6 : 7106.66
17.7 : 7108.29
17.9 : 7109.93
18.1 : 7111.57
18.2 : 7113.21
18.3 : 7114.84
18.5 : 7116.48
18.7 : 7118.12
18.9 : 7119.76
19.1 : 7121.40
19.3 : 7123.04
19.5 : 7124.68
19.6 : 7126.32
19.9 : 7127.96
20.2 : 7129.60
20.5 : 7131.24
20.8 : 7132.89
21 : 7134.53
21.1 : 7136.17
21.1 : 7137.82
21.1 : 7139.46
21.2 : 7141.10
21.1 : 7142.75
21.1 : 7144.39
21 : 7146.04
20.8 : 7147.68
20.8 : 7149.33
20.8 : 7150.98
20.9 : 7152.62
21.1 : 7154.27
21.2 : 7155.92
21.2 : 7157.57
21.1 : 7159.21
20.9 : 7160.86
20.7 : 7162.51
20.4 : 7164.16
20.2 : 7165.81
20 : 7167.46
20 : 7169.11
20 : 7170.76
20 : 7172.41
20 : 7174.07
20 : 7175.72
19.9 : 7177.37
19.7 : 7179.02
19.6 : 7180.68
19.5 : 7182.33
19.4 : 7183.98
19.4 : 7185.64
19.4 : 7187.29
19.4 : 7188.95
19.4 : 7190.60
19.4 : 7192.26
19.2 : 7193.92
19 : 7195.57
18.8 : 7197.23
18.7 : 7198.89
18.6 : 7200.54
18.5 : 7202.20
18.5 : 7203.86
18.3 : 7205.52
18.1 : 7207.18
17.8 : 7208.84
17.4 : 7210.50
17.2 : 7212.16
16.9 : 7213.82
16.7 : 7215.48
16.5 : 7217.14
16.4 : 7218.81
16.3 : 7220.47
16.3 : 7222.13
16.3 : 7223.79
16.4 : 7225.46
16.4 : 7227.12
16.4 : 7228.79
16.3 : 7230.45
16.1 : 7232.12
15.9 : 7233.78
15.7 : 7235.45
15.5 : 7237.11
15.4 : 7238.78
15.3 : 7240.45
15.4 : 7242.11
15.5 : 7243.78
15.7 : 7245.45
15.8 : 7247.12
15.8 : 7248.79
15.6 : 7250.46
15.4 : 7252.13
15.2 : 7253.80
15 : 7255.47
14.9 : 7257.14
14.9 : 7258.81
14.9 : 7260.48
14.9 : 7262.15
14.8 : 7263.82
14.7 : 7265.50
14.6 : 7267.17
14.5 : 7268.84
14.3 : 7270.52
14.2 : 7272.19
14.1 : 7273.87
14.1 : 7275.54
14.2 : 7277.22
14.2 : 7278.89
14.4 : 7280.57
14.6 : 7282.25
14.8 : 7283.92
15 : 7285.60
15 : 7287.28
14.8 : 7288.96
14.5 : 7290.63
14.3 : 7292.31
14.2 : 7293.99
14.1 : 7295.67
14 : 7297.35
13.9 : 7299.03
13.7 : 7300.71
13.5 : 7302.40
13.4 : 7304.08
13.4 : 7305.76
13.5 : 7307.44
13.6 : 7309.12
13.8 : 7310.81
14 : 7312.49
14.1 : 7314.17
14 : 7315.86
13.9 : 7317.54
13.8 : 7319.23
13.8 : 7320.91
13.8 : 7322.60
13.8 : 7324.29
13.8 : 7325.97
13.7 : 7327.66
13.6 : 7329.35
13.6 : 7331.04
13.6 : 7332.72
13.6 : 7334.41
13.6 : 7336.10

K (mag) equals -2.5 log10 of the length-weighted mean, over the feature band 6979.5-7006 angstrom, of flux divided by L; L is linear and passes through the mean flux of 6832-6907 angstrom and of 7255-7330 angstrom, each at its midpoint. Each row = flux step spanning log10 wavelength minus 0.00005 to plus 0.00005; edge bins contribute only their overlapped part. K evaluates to -0.062 mag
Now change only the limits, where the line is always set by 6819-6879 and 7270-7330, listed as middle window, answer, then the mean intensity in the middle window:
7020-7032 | -0.053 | 14.5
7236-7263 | -0.099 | 15.3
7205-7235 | -0.196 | 16.7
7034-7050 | -0.086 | 14.9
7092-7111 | -0.231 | 17.1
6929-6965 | -0.024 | 14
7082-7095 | -0.165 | 16.1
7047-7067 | -0.093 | 15.1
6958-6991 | -0.042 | 14.3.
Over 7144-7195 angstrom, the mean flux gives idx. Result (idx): 20.2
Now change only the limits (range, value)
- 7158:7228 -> 18.7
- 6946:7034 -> 14.4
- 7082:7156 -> 18.8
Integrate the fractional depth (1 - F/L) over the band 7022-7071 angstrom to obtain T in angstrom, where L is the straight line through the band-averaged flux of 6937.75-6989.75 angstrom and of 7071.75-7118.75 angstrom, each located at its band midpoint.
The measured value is 2.7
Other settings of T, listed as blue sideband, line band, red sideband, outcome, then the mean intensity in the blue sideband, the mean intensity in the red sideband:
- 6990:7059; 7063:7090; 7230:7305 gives -1.5 angstrom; 14.8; 14.8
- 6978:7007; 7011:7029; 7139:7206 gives 0.9 angstrom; 14.6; 20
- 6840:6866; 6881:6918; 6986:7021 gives 1.3 angstrom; 13.6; 14.7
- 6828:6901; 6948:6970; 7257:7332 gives -0.5 angstrom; 13.6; 14.2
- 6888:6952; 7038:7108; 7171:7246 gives 0.6 angstrom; 13.8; 17.7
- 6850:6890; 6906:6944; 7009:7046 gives 0.3 angstrom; 13.6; 14.7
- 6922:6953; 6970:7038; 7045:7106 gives 1.2 angstrom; 14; 15.8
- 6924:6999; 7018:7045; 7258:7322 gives -0.9 angstrom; 14.2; 14.2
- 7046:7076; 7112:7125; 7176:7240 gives -2.1 angstrom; 15.2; 17.8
